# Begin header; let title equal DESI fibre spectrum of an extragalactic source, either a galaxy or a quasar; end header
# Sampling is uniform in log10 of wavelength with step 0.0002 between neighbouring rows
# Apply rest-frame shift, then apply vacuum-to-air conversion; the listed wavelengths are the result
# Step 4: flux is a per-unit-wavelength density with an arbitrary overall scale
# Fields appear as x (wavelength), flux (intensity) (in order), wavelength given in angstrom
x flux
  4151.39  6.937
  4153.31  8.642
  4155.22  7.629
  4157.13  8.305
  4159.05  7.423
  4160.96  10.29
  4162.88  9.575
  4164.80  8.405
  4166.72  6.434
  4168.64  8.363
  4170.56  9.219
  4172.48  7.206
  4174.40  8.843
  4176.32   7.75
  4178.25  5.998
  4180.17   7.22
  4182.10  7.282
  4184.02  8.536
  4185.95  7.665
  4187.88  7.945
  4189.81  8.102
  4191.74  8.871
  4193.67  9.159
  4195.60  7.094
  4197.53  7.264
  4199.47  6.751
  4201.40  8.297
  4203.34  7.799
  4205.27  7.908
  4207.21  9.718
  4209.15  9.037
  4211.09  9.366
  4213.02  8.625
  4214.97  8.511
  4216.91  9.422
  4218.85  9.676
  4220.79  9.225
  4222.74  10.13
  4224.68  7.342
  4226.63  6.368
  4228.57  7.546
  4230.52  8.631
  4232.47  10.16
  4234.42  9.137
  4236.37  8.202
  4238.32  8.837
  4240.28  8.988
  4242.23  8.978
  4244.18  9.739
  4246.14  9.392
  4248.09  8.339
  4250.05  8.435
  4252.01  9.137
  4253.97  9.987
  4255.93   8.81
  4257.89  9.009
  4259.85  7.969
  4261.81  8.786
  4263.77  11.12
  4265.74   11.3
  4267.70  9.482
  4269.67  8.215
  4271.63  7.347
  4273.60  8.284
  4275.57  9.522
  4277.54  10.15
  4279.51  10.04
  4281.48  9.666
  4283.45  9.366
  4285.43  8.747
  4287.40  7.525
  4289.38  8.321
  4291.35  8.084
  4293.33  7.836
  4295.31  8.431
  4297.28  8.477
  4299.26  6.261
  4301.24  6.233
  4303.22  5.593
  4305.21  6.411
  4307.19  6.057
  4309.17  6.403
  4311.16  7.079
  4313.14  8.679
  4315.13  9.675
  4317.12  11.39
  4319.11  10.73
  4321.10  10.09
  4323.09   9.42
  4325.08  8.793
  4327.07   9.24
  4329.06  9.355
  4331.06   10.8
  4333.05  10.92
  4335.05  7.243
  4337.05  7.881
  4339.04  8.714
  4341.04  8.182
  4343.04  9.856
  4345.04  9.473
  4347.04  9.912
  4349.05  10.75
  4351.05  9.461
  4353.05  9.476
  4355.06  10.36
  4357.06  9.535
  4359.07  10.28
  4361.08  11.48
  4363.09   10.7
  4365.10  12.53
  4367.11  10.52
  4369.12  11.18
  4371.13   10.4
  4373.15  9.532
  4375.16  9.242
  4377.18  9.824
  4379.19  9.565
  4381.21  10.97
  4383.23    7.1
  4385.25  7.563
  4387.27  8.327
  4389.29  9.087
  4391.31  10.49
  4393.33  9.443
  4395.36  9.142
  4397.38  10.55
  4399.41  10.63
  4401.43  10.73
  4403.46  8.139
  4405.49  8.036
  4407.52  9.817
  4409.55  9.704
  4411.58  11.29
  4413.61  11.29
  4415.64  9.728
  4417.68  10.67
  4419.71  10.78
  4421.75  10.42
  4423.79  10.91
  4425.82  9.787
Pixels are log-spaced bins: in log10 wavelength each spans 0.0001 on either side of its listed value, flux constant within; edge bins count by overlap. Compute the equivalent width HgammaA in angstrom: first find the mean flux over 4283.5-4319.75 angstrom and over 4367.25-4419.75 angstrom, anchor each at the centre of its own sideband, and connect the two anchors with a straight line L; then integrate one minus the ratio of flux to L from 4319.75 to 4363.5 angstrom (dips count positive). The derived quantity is -4.7 angstrom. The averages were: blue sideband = 7.9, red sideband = 9.73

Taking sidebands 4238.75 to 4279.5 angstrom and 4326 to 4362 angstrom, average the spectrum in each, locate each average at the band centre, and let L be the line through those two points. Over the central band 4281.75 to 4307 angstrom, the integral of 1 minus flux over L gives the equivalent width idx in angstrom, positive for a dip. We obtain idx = 4.7 angstrom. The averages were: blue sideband 9.17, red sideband 9.6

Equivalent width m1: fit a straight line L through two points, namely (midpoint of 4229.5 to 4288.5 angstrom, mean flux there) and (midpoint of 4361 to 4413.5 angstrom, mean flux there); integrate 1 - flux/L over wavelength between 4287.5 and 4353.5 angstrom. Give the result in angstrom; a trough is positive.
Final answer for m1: 5.9 angstrom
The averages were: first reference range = 9.11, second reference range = 9.84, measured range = 8.63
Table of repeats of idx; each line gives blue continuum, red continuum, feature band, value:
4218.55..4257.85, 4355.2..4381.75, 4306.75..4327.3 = 1.84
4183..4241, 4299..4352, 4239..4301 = -1.88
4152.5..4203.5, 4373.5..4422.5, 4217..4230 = -0.18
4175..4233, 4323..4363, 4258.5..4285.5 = -1.22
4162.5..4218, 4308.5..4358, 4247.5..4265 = -0.82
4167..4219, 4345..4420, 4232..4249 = -0.89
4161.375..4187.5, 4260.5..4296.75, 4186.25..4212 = -0.16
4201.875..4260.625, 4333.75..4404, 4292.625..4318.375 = 4.65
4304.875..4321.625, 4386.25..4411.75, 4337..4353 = -0.79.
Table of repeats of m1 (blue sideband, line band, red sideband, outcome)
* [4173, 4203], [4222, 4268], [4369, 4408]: -4.0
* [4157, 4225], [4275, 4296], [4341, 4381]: 1.1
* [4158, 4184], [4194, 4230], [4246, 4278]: 0.7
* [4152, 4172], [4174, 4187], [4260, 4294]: 1.4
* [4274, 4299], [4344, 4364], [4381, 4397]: -2.8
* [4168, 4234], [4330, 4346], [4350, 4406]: 0.6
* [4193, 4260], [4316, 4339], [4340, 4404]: -0.3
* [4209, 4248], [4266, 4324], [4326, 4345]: 3.9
